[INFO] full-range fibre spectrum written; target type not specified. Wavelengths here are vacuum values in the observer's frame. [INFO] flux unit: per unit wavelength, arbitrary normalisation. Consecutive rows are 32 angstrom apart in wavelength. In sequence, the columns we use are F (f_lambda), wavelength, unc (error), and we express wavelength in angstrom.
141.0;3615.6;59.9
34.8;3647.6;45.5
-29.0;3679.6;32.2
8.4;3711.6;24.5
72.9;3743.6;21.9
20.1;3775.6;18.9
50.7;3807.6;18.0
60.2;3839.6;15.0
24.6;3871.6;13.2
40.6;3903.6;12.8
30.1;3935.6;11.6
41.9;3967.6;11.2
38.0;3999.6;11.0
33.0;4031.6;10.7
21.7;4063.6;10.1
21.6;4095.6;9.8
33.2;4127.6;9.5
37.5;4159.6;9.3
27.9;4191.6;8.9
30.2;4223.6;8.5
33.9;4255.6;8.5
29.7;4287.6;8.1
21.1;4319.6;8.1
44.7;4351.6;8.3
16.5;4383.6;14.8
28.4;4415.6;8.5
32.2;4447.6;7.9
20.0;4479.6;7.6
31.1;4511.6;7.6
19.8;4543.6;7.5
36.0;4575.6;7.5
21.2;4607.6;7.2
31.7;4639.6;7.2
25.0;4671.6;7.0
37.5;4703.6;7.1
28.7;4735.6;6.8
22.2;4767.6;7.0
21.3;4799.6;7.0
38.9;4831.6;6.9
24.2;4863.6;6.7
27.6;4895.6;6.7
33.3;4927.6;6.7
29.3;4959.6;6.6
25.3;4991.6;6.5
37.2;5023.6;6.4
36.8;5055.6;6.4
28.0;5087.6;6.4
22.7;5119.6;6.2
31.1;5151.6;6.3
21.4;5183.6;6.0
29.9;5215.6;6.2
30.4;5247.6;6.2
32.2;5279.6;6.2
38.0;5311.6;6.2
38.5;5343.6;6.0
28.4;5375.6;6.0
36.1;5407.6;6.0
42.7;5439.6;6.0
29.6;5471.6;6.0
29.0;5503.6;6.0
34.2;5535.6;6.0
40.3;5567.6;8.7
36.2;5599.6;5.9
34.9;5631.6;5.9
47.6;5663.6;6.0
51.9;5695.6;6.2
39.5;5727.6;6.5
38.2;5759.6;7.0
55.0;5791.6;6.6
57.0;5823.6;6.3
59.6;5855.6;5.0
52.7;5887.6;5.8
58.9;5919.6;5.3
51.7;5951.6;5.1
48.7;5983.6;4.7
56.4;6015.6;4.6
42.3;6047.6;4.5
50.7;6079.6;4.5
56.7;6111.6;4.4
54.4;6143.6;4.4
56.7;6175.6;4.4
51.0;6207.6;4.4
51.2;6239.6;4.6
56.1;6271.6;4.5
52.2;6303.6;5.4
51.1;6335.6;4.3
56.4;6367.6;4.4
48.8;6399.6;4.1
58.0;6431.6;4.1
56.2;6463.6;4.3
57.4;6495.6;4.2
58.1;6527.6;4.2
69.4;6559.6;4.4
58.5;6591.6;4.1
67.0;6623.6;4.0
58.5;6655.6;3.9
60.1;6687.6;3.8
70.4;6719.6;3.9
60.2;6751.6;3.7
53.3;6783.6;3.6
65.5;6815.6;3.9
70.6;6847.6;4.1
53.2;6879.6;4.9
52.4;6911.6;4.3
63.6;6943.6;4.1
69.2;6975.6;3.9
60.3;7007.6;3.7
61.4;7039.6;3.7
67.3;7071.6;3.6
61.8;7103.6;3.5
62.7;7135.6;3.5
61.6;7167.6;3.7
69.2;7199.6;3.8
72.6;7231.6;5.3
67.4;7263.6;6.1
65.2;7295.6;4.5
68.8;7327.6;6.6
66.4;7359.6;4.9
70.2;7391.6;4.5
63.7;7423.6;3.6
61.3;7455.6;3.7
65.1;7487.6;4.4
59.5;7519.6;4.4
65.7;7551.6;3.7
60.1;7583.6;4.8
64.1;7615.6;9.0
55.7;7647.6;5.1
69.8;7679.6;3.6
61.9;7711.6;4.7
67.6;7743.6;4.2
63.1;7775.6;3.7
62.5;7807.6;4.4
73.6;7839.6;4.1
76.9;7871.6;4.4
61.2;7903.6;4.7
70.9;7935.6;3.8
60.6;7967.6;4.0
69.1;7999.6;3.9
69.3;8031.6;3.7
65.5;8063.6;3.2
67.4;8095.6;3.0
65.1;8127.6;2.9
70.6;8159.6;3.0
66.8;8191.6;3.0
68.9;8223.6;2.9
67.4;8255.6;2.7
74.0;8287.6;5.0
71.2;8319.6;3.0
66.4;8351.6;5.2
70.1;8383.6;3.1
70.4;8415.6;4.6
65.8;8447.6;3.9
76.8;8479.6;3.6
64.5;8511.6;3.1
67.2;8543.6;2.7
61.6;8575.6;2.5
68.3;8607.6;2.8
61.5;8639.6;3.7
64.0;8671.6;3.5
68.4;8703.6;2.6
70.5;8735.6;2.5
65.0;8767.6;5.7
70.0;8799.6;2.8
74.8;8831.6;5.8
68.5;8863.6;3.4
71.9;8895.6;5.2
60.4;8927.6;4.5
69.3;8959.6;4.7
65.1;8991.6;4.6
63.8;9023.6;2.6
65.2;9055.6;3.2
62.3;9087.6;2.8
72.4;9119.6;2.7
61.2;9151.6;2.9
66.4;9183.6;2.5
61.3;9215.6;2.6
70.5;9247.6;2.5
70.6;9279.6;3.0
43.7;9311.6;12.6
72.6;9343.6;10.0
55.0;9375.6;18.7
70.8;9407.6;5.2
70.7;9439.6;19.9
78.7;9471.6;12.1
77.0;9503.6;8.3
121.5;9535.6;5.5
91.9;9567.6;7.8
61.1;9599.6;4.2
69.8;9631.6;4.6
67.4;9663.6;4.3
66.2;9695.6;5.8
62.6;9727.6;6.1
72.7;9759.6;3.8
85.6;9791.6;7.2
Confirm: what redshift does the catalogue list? 0.454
